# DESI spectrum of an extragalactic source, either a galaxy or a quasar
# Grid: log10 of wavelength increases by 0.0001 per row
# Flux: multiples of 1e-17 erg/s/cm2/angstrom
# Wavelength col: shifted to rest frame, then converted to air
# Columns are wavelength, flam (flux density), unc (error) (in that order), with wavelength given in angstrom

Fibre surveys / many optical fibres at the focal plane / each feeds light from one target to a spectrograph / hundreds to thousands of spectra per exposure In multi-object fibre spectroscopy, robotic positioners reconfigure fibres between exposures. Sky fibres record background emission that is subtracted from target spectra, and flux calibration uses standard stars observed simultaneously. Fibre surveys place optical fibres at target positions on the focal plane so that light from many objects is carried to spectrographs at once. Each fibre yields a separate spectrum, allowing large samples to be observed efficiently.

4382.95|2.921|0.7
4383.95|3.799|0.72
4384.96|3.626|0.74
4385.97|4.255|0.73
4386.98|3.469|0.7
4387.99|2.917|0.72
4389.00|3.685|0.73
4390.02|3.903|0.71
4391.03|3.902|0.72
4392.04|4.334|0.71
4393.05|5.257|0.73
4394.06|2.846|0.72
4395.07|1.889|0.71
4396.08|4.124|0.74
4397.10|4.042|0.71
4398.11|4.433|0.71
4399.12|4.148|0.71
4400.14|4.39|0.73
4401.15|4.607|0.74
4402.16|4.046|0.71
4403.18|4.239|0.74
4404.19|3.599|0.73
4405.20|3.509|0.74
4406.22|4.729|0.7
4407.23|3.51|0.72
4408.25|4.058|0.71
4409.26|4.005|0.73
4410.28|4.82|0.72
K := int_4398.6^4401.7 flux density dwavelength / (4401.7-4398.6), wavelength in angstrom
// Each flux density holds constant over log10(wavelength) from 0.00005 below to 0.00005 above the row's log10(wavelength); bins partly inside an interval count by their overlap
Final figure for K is 4.38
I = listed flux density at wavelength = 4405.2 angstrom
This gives 3.509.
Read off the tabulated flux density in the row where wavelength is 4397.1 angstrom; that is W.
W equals 4.042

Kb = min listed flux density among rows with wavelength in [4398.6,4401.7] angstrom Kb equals 4.148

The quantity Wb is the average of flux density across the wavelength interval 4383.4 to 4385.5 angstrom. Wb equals 3.72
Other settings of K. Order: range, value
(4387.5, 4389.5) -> 3.3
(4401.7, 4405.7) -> 3.85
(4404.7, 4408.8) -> 3.95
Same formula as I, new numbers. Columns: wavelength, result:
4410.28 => 4.82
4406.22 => 4.729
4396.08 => 4.124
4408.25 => 4.058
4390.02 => 3.903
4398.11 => 4.433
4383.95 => 3.799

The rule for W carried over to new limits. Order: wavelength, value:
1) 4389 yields 3.685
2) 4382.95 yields 2.921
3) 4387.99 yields 2.917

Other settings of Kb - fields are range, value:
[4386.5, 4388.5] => 2.917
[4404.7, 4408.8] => 3.509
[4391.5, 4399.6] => 1.889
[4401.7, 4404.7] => 3.599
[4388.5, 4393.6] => 3.685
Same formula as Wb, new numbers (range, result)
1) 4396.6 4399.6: 4.22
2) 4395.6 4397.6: 4.07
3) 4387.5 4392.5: 3.74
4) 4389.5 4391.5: 3.89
